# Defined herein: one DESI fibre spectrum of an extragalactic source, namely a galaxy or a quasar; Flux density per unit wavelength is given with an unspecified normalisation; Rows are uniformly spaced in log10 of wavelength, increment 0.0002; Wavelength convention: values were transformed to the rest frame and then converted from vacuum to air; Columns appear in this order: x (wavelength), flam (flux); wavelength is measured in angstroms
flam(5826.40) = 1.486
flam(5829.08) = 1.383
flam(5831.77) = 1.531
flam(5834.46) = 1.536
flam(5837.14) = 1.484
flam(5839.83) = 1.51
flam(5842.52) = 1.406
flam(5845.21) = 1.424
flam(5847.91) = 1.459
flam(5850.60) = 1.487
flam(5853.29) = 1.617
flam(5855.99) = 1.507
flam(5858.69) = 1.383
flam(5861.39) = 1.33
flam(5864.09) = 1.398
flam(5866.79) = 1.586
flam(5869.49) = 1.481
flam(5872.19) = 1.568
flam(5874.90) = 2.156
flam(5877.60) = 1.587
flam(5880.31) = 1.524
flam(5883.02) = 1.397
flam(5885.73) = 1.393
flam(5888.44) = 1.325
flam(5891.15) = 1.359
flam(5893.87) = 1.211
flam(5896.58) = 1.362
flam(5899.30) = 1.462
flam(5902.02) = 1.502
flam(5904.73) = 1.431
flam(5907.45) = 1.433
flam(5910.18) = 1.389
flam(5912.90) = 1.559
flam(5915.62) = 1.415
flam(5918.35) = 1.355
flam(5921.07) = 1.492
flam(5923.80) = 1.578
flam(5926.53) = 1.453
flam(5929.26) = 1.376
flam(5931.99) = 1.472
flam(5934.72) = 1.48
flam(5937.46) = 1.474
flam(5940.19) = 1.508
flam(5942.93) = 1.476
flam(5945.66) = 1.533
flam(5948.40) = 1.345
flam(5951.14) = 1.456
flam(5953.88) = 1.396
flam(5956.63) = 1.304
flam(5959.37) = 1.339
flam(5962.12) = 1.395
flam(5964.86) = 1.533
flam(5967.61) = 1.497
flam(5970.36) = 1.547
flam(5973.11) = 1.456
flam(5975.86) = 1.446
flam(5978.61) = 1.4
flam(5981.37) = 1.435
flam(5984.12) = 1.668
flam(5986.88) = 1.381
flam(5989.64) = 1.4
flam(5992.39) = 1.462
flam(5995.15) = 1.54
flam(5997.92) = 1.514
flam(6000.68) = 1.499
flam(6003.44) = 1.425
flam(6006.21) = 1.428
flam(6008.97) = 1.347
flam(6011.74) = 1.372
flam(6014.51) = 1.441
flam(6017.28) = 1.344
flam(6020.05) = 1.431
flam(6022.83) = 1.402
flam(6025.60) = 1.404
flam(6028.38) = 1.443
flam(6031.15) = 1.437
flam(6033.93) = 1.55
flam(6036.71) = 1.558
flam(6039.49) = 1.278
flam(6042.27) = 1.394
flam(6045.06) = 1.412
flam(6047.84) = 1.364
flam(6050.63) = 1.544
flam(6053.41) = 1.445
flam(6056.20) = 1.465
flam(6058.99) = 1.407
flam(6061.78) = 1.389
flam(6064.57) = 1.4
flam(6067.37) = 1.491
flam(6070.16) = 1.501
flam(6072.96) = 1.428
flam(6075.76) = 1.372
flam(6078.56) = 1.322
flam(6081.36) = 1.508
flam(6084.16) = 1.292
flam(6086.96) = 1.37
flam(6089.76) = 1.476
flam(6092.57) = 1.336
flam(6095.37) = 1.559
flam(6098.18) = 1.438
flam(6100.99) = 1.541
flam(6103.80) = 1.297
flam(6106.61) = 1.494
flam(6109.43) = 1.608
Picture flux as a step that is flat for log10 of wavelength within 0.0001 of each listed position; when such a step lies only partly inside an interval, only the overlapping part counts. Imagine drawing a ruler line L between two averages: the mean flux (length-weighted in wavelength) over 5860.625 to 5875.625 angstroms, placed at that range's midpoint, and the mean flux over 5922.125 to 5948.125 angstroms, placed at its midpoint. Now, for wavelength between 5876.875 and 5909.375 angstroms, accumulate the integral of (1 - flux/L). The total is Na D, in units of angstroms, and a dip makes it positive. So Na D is 2.7 angstroms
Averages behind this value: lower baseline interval 1.57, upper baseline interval 1.48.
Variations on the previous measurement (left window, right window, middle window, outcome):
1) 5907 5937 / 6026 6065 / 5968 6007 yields -0.76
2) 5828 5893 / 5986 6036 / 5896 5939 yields 0.48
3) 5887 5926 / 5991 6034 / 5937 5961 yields 0.06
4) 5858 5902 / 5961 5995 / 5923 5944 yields -0.03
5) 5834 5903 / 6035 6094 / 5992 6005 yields -0.46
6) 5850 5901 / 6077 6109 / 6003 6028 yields 0.79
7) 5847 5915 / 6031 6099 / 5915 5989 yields 0.29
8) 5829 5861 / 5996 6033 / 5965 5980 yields -0.38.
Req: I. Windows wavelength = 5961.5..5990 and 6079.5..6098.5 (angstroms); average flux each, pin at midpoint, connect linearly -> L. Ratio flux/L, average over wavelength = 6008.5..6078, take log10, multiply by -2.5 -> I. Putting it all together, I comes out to 0.01 mag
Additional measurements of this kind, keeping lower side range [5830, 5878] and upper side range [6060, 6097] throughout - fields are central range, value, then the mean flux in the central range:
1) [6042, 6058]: -0.01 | 1.44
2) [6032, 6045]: 0.00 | 1.44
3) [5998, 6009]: 0.01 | 1.45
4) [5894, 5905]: 0.06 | 1.42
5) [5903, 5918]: 0.04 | 1.44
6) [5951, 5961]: 0.09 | 1.36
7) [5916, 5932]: 0.03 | 1.45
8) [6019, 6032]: 0.02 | 1.42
